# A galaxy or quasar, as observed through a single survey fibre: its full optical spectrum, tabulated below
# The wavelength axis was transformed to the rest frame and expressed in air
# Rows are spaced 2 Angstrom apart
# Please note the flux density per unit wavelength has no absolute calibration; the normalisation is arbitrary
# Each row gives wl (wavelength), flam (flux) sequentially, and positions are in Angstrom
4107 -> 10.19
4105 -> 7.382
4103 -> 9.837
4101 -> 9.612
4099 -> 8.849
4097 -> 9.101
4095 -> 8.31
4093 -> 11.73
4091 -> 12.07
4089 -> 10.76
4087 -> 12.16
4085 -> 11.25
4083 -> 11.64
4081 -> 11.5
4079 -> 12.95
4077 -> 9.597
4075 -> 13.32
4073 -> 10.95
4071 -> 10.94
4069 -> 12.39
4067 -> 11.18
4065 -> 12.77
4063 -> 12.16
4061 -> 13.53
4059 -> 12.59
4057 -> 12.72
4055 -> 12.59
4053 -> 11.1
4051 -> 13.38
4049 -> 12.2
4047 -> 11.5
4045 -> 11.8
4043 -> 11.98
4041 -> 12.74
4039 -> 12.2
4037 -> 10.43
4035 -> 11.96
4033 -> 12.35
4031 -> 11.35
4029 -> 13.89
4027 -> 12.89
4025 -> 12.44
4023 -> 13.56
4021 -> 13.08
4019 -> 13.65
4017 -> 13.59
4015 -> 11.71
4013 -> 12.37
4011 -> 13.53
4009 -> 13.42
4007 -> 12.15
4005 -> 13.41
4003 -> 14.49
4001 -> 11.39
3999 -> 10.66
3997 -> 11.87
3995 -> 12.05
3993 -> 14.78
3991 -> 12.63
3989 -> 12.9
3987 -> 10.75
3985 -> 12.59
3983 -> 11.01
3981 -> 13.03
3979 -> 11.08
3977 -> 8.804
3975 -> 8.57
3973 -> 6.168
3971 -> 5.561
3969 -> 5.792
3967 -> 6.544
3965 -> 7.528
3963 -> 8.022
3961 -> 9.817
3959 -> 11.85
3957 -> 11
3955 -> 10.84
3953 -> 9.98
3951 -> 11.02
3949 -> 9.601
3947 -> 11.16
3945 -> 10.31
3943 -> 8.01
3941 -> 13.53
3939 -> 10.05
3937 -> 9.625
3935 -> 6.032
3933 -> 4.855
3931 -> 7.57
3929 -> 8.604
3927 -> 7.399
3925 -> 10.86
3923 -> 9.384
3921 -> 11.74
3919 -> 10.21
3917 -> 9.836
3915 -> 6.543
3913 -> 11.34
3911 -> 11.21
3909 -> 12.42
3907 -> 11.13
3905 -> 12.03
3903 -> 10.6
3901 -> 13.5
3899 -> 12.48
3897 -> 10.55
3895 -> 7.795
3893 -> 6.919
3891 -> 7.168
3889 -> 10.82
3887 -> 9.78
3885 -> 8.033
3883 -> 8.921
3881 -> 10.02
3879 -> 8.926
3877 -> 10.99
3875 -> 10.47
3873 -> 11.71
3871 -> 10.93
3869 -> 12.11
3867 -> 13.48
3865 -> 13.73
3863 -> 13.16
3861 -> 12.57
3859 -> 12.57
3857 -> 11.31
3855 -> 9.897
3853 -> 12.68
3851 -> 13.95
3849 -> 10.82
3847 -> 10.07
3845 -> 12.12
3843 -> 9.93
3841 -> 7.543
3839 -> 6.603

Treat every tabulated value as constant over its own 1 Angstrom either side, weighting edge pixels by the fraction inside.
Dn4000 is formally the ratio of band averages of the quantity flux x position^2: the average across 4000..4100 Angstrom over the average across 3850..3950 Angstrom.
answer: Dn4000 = 1.26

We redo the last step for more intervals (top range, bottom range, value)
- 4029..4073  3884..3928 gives 1.29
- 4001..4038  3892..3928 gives 1.30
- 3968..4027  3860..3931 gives 1.18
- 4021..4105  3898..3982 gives 1.29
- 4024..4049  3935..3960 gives 1.22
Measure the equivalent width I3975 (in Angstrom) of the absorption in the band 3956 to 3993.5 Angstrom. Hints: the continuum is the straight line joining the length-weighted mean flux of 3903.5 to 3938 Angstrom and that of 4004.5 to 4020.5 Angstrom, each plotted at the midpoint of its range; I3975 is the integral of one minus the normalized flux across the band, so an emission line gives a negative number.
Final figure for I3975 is 5.6 Angstrom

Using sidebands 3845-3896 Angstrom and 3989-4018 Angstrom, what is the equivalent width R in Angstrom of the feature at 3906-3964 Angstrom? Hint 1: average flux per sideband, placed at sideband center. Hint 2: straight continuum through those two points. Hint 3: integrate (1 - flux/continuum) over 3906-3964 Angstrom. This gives 9.5 Angstrom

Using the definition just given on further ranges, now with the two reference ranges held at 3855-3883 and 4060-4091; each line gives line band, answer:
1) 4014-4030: -1.9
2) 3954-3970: 3.7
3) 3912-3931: 3.5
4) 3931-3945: 3.5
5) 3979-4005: -1.4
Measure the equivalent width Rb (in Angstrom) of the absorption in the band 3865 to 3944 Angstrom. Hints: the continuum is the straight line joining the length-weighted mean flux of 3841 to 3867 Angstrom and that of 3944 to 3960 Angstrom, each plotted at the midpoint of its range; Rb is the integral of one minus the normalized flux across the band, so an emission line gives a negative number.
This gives 8.9 Angstrom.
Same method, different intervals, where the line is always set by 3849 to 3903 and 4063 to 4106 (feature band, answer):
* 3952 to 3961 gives 0.10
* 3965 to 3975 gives 4.12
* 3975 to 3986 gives -0.14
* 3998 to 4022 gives -4.12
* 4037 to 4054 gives -1.72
